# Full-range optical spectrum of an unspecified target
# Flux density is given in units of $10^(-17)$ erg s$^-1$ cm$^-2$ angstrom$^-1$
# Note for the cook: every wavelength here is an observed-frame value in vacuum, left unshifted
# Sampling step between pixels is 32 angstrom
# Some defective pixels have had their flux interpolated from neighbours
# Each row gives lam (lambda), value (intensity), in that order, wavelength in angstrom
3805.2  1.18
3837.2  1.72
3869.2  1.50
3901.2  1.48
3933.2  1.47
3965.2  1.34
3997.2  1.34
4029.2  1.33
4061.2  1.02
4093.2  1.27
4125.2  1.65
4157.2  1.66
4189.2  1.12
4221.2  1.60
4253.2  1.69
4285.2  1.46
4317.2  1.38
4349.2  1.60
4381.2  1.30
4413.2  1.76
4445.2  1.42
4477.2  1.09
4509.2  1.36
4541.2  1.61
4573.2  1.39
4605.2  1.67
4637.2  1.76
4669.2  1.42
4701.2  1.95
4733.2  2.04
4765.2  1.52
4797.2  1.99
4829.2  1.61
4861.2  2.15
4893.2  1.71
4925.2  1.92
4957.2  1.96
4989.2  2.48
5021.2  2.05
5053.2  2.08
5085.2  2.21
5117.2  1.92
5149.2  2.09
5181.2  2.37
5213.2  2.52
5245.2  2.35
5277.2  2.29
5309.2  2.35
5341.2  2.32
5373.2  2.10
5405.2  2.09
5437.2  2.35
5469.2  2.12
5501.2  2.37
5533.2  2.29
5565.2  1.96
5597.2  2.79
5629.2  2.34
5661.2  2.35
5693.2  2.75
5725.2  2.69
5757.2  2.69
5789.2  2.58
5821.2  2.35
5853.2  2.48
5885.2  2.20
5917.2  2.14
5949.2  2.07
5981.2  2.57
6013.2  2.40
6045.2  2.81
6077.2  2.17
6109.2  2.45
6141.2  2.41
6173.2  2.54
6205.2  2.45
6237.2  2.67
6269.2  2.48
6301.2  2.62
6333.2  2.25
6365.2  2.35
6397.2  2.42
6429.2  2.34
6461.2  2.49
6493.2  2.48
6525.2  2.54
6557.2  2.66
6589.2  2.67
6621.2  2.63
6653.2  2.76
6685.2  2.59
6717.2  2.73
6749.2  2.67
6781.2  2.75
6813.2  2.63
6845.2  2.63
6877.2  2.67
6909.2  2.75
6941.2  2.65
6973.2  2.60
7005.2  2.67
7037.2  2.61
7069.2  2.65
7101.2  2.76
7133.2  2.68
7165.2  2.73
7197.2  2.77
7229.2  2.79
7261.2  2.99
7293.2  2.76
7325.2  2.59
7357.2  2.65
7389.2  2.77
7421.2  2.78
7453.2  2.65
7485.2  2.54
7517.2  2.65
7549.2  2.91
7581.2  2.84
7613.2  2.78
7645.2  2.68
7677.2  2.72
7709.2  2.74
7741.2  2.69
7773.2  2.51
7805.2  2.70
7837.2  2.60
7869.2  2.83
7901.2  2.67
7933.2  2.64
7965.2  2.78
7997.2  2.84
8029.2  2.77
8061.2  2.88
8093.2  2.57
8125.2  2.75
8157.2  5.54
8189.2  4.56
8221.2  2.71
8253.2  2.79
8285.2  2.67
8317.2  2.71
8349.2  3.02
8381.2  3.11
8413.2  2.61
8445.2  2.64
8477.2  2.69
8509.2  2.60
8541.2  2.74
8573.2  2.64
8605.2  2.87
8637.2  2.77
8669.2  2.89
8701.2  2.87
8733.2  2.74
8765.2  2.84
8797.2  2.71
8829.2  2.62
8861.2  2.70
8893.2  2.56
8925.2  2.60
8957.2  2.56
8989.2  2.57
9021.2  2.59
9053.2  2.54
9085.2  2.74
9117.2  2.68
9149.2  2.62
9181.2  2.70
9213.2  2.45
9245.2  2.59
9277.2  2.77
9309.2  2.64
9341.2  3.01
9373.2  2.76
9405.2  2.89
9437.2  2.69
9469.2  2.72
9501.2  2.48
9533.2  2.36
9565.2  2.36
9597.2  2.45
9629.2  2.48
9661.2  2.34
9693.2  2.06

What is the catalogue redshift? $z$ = 0.24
